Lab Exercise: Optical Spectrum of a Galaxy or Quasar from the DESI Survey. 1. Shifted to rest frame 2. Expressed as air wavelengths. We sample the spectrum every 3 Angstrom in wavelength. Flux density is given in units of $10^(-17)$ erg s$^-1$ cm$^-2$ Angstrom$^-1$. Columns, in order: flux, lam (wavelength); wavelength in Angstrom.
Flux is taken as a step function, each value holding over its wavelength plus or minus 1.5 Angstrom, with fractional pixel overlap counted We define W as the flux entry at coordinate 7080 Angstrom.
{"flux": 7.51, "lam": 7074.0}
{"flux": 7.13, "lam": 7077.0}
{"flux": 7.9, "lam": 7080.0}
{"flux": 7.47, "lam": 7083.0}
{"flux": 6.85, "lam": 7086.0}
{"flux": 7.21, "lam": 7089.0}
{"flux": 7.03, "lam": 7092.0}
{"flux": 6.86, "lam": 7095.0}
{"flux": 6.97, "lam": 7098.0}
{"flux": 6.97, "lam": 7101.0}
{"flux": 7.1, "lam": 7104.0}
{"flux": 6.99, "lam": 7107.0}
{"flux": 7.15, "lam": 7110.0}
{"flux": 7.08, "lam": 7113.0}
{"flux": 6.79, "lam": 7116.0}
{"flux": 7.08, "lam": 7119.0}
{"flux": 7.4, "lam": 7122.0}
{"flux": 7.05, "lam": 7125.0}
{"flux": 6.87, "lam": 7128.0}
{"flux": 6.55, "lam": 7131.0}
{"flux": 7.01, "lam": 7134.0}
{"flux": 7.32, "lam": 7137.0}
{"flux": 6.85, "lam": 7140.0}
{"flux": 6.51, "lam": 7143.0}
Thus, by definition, 7.9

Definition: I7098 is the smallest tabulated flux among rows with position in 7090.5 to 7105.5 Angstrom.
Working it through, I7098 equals 6.86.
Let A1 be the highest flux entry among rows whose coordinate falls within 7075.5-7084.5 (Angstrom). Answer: 7.9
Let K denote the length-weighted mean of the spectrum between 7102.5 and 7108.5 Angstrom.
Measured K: 7.04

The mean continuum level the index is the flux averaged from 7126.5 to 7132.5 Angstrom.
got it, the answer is 6.71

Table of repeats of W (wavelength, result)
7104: 7.1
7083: 7.47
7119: 7.08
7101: 6.97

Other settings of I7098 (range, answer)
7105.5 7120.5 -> 6.79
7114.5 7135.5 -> 6.55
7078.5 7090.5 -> 6.85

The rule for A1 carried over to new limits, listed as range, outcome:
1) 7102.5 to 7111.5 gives 7.15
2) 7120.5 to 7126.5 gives 7.4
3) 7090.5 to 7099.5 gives 7.03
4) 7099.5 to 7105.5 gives 7.1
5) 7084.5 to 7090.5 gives 7.21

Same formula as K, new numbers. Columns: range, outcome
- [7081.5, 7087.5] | 7.16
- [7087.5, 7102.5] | 7.01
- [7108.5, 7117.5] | 7.01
